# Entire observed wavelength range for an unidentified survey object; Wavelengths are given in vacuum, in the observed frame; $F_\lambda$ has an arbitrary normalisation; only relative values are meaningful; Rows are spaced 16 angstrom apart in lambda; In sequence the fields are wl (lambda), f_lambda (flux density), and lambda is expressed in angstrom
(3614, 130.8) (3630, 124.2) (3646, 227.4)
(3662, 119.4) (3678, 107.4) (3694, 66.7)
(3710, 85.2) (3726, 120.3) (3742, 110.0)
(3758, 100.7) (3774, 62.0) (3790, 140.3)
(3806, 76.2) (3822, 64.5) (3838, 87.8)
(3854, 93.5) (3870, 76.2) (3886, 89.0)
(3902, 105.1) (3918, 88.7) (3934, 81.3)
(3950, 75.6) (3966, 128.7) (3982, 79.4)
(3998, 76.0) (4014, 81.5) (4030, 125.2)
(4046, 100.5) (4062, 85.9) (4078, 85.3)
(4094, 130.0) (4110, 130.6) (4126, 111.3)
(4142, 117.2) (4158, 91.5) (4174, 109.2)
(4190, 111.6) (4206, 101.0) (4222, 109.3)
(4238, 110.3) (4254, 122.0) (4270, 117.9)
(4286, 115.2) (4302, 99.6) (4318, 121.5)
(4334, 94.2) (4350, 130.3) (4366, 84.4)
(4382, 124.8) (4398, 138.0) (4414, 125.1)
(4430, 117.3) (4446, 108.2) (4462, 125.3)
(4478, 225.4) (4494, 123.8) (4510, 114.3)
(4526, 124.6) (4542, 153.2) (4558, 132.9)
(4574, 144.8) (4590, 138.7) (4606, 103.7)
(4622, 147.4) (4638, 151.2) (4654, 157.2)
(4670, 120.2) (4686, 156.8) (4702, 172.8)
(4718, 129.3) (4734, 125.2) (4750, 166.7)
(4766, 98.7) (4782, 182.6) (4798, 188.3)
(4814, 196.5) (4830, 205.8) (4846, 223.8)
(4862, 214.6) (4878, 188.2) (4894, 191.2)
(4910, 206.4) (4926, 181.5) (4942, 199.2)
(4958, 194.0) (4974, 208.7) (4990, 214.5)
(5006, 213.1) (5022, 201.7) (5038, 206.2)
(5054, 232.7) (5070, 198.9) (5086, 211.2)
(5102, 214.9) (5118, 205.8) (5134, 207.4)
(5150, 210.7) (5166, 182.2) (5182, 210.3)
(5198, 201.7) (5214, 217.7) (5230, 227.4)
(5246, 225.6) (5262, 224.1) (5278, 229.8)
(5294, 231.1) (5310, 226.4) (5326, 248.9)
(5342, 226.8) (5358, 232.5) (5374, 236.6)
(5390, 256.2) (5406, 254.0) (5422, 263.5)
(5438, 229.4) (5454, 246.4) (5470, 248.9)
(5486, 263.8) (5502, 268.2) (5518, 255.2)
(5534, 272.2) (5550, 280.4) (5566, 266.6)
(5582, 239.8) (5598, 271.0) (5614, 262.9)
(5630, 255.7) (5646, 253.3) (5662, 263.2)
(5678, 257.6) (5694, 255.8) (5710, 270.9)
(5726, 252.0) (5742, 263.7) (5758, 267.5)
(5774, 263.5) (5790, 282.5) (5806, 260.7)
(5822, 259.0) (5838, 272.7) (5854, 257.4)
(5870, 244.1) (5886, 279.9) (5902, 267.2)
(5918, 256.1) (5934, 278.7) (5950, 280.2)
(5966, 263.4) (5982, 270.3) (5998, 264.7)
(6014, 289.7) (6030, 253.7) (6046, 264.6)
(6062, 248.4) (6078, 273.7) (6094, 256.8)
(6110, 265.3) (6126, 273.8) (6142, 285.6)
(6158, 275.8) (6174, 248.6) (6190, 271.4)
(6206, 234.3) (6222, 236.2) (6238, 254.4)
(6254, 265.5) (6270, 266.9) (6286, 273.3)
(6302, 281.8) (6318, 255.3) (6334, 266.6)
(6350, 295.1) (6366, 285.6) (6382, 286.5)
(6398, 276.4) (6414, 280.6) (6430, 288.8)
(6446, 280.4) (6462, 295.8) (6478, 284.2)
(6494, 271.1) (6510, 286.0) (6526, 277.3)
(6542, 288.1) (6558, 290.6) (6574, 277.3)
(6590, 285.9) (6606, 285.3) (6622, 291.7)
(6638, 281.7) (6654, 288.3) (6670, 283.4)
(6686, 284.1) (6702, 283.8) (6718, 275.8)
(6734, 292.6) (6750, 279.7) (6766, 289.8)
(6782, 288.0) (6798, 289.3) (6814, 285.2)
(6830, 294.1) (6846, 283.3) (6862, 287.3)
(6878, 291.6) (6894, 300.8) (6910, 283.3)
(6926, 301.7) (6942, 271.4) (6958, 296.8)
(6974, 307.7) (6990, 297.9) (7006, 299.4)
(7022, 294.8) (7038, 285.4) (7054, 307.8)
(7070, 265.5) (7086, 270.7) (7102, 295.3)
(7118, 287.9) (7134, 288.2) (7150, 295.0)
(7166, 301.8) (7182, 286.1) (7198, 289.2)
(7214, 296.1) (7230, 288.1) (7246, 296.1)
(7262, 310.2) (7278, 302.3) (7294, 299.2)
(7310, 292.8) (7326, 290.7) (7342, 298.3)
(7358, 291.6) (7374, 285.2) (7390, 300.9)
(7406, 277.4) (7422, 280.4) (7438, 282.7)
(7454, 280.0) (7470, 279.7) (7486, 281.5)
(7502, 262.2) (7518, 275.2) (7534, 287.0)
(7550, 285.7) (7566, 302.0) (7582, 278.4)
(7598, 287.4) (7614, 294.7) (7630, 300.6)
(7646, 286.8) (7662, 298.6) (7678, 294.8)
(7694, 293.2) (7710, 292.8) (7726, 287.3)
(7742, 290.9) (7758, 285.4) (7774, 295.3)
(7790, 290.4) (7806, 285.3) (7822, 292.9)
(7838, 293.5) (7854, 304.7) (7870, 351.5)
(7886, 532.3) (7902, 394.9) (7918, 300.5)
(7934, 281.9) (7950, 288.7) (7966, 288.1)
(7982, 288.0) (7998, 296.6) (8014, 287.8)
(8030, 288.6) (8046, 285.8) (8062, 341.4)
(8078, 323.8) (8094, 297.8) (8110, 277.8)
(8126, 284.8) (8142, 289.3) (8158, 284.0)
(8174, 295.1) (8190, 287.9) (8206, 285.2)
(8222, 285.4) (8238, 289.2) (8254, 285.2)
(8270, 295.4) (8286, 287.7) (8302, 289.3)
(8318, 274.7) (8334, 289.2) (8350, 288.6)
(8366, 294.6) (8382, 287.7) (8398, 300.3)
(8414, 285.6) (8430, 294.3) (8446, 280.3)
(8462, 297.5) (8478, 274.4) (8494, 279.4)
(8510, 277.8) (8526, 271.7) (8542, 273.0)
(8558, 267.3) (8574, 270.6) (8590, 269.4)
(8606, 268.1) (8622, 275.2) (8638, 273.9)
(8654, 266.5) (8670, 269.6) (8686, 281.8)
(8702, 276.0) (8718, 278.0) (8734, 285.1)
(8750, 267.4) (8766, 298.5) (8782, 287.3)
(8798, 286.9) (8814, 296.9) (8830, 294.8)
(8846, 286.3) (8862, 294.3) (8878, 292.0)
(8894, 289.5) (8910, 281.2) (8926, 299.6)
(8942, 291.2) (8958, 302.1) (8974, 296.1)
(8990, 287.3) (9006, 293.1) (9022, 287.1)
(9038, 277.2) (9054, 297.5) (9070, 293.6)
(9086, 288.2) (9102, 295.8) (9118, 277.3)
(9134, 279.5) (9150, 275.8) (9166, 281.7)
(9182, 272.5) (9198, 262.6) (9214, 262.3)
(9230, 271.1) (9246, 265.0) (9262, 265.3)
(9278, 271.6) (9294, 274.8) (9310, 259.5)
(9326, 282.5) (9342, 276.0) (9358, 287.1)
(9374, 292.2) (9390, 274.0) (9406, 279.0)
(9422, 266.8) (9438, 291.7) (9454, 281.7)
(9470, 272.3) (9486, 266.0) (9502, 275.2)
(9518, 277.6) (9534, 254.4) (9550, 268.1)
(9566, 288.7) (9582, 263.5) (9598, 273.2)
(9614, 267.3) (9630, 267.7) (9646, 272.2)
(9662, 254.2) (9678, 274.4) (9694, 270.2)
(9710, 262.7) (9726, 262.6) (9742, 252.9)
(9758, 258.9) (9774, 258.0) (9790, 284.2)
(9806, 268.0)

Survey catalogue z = 0.20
